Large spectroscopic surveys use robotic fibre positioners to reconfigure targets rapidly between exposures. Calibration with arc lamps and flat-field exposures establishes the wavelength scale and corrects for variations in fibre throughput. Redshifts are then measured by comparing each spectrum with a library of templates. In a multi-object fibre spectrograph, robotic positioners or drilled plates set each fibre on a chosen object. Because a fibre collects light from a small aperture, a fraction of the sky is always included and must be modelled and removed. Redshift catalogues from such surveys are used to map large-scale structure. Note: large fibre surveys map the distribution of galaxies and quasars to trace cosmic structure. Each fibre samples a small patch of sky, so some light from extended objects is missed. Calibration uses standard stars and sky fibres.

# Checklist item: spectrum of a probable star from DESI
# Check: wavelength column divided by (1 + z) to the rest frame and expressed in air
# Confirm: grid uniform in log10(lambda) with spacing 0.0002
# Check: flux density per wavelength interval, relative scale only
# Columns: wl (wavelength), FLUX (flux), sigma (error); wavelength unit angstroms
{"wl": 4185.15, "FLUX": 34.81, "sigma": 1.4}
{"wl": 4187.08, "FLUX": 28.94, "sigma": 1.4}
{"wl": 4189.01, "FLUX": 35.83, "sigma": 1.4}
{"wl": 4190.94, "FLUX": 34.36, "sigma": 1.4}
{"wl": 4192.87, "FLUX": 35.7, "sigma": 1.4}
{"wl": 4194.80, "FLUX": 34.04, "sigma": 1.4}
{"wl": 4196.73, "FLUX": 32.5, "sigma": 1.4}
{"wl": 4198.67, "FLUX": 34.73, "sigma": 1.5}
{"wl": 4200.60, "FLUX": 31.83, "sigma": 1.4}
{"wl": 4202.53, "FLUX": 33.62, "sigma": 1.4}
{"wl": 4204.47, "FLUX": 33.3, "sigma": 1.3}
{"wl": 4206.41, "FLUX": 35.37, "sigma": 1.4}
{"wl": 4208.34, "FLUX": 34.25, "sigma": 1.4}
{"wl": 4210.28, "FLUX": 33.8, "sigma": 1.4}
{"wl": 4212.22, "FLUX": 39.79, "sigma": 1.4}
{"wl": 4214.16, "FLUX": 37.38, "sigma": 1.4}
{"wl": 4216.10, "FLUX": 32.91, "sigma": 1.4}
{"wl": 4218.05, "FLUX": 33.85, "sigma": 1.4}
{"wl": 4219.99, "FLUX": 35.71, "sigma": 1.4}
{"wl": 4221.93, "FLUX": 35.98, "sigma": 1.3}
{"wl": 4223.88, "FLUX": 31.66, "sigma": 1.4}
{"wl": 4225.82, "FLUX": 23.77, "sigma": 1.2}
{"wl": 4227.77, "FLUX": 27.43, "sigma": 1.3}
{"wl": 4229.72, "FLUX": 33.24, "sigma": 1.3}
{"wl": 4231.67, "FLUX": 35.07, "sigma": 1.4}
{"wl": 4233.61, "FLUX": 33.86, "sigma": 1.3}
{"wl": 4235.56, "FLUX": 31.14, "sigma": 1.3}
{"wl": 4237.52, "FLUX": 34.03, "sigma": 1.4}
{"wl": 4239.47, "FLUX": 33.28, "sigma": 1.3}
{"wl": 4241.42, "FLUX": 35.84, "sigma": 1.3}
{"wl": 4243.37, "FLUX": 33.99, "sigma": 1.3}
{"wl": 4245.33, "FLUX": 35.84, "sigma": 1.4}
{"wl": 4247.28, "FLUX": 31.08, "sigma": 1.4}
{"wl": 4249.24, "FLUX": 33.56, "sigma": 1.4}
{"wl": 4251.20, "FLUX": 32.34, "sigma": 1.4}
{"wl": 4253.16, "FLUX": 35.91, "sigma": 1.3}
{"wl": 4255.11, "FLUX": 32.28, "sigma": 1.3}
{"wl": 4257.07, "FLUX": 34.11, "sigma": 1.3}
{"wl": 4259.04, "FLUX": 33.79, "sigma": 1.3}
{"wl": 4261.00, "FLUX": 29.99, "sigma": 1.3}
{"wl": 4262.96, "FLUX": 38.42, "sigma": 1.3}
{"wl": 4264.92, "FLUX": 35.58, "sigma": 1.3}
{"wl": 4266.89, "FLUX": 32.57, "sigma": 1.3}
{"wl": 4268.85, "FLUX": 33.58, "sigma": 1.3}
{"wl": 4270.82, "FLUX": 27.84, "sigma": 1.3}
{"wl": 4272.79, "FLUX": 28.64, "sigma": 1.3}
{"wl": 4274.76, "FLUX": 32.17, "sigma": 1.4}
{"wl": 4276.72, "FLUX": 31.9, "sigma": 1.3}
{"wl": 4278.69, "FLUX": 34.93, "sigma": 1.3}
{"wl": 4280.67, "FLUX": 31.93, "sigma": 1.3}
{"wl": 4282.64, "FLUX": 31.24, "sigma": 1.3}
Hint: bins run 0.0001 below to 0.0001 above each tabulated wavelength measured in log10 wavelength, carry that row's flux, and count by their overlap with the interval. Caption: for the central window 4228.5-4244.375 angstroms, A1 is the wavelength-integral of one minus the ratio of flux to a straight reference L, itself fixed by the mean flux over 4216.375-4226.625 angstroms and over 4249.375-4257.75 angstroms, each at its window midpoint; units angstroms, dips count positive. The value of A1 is -0.36 angstroms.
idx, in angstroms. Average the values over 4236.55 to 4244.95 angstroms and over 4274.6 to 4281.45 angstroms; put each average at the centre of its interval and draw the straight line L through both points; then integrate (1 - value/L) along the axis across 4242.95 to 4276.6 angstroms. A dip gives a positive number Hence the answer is 0.6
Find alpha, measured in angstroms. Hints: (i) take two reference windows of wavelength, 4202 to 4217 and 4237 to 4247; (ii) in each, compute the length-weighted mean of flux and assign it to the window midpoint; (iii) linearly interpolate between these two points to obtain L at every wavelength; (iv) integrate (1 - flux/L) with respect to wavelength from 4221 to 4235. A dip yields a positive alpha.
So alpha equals 1.3 angstroms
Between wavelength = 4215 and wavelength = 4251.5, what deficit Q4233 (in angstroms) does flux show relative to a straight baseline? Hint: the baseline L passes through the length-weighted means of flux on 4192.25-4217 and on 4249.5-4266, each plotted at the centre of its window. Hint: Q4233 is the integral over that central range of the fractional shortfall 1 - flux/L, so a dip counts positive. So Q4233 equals 1.5 angstroms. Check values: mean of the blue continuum 34.6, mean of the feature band 32.9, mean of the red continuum 34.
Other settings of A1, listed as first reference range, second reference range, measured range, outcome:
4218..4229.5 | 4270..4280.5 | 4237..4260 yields -1.9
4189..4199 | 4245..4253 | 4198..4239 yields 0.5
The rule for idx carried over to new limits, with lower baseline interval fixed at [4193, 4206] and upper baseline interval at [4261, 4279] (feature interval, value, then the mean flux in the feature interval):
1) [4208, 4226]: -0.5 angstroms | 34.3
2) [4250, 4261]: -0.2 angstroms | 33.3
